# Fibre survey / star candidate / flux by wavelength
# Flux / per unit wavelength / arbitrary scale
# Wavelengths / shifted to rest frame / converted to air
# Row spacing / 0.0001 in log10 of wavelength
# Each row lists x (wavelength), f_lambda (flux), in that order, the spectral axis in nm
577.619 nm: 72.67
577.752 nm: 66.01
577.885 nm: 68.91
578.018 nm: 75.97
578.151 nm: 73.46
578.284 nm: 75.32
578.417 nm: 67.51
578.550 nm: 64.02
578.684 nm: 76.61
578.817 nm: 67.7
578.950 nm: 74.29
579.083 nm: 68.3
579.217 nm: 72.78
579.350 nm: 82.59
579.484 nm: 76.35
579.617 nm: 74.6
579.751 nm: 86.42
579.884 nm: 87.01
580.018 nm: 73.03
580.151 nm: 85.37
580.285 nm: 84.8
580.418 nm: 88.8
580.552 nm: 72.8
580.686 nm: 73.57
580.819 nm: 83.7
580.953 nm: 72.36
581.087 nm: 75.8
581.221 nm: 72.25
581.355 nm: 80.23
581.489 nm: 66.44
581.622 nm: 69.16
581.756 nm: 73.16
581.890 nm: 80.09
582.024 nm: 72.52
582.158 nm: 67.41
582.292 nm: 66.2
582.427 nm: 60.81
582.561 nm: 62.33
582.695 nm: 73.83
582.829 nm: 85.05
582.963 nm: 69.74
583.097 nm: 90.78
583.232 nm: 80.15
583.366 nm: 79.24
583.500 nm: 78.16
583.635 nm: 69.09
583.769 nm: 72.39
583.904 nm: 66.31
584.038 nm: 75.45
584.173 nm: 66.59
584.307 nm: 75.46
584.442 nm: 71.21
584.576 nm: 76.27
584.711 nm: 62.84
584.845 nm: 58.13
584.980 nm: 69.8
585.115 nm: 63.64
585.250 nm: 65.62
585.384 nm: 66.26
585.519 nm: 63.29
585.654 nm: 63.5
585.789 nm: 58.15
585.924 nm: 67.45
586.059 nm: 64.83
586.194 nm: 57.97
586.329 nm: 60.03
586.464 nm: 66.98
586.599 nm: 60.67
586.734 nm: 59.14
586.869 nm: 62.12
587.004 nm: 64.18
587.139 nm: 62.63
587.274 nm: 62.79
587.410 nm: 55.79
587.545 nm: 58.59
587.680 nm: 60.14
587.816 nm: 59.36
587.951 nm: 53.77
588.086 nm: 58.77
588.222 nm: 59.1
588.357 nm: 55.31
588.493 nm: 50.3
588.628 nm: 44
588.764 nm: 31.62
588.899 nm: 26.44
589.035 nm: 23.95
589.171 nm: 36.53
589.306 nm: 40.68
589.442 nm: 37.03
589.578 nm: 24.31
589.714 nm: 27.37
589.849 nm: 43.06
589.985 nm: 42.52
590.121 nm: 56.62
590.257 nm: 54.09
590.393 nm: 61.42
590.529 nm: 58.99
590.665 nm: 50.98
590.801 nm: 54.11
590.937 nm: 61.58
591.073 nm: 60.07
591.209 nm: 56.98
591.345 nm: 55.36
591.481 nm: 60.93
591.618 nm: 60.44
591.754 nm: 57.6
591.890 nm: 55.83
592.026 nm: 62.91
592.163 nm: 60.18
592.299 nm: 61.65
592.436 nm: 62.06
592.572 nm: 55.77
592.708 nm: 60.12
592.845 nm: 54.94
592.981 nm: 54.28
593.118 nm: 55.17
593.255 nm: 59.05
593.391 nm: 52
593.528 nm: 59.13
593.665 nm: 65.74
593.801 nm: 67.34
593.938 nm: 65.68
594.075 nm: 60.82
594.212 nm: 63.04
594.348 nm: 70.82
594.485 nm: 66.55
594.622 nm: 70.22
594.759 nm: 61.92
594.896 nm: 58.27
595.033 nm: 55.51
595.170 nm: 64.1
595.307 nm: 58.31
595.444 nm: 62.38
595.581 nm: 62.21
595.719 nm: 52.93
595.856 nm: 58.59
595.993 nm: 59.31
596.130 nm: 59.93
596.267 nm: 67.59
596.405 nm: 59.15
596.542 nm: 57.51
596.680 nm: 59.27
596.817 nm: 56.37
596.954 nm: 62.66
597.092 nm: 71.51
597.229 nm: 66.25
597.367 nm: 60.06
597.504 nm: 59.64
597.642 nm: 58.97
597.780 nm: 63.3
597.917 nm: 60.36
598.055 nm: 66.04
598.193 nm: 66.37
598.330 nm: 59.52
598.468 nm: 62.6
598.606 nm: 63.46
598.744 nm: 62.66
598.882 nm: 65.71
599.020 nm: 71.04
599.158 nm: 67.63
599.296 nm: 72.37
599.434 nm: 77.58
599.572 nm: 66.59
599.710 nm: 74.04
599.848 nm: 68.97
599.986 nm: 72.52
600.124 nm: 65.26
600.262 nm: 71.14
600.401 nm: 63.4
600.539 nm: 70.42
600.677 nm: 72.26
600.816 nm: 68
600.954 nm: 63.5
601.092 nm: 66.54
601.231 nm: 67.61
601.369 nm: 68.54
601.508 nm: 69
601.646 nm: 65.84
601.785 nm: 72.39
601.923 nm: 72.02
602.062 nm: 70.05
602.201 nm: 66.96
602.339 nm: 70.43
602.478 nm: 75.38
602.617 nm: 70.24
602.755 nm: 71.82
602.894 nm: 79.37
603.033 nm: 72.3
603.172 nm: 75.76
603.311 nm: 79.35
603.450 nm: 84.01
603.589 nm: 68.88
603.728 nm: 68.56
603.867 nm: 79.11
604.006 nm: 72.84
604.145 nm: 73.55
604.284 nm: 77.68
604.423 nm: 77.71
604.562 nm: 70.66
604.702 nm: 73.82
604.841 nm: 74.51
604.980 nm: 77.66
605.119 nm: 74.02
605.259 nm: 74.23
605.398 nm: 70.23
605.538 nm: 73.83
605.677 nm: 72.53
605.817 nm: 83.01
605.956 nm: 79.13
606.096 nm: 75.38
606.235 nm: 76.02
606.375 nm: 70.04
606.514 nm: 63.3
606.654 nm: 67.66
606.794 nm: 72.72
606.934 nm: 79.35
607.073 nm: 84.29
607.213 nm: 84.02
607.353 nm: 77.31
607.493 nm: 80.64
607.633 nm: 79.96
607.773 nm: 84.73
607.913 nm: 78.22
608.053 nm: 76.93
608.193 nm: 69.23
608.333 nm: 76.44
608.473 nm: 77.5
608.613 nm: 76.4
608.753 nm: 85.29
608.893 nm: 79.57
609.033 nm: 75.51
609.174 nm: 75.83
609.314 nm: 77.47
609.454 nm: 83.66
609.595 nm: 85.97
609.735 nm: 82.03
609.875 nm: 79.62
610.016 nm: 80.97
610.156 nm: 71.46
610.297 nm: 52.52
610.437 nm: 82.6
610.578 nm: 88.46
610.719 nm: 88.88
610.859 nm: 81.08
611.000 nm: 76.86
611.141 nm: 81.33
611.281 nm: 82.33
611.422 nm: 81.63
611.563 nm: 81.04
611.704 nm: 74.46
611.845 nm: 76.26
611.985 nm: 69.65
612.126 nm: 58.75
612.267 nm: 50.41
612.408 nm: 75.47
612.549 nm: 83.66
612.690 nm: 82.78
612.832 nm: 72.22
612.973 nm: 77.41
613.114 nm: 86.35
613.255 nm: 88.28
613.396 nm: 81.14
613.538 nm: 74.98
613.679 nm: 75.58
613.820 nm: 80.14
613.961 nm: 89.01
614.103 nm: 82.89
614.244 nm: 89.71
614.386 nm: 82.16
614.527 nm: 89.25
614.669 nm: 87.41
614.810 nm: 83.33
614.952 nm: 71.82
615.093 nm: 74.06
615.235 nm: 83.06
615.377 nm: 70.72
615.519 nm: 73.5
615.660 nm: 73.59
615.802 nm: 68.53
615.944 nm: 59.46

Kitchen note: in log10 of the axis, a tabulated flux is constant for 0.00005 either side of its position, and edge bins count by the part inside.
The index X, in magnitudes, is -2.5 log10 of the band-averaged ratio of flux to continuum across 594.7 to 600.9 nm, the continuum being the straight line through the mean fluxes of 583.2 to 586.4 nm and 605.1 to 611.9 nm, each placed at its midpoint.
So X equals 0.14 mag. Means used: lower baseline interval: 67.8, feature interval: 64.1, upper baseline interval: 77.6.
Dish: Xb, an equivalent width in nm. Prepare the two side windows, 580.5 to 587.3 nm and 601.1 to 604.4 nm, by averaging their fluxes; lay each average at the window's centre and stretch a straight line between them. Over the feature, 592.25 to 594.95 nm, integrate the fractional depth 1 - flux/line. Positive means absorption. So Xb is 0.37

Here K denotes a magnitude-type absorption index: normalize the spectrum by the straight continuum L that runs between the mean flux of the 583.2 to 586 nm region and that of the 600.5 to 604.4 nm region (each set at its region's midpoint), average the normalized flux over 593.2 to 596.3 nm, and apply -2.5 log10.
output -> 0.15 mag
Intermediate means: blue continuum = 68.8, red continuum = 72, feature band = 61.8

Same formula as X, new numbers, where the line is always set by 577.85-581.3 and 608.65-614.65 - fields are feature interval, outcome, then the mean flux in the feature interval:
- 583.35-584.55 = 0.06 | 72.5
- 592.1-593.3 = 0.31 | 58.1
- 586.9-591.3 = 0.47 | 49.9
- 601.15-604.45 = 0.08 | 72.8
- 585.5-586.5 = 0.22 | 62.6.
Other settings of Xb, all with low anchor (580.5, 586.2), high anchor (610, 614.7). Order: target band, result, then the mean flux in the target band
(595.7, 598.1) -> 0.43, 61.2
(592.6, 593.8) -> 0.25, 58.1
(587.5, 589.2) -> 0.58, 47.6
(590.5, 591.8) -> 0.27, 57.7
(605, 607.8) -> 0.04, 76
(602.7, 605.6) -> 0.06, 74.8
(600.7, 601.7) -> 0.11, 67.3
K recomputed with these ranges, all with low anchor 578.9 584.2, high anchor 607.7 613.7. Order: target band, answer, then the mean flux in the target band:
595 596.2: 0.27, 59.4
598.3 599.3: 0.17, 65.4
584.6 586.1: 0.18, 64.3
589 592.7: 0.42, 51.6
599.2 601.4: 0.11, 69.3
